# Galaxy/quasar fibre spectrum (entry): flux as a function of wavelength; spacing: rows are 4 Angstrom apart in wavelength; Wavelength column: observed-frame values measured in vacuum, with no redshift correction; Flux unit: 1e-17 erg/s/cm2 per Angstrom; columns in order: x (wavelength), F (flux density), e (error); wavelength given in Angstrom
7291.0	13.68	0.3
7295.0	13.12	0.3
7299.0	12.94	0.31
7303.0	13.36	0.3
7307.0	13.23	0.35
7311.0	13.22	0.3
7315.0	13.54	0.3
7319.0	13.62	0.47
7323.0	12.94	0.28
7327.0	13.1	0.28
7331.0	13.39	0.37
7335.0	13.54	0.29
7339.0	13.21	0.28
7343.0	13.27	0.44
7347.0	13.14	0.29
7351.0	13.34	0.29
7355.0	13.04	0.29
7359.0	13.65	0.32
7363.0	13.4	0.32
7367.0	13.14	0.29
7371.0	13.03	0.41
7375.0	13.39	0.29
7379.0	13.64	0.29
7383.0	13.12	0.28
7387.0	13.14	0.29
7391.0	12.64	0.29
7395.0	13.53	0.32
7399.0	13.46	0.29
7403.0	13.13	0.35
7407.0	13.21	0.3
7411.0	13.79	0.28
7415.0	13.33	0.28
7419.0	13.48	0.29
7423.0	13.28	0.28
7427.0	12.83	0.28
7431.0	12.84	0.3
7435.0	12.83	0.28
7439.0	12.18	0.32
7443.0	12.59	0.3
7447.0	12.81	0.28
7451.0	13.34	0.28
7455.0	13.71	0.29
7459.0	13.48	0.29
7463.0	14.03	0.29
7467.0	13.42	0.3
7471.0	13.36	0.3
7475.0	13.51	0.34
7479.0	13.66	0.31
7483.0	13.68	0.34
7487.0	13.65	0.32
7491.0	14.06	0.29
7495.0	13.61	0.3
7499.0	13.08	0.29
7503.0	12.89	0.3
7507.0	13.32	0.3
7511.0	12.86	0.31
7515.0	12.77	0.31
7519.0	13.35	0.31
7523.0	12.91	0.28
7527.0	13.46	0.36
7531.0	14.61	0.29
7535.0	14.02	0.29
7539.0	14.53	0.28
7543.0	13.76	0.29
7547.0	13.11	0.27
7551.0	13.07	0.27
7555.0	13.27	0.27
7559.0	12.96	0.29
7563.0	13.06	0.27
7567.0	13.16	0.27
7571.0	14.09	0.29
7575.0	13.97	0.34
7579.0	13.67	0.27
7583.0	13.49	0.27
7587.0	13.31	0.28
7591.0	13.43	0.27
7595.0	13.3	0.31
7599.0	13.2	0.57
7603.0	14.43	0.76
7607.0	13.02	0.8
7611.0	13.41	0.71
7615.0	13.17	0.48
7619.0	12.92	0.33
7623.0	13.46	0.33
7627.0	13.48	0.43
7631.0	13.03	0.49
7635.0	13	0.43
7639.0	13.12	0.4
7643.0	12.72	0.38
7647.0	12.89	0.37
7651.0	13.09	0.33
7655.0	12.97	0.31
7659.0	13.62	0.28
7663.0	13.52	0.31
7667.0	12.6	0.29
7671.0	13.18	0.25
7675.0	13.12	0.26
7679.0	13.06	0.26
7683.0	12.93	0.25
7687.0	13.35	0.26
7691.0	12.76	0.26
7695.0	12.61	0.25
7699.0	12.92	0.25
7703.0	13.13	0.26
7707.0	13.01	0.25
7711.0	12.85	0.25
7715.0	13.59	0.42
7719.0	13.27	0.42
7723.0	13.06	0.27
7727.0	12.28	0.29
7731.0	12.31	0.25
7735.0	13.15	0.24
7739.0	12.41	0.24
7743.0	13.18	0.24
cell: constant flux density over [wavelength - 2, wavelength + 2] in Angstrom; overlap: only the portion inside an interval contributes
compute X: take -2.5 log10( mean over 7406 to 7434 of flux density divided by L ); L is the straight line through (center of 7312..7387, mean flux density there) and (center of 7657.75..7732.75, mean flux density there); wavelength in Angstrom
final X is 0.00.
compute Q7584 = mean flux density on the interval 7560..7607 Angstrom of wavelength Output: 13.5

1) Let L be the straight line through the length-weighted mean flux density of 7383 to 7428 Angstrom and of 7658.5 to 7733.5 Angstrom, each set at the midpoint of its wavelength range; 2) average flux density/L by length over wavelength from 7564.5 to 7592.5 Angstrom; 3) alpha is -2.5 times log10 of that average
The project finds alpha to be -0.039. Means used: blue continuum 13.3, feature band 13.6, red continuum 13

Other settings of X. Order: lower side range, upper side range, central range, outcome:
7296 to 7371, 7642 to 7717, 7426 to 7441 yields 0.05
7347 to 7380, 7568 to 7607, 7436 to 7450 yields 0.07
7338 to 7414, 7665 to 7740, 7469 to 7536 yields -0.02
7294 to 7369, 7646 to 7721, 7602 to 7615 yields -0.03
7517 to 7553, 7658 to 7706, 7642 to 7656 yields 0.02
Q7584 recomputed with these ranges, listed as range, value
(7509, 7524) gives 13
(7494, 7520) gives 13.1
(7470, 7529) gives 13.3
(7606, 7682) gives 13.1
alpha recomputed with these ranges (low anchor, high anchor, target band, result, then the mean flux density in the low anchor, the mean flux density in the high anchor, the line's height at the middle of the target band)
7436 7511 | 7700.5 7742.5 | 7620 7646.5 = 0.00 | 13.3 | 12.9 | 13.1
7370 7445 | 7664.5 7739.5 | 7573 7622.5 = -0.04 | 13.1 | 12.9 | 13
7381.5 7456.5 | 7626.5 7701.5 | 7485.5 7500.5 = -0.04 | 13.1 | 13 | 13.1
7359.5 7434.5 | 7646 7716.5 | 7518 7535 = -0.04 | 13.2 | 13.1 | 13.2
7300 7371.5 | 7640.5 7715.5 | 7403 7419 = -0.01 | 13.3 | 13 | 13.2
